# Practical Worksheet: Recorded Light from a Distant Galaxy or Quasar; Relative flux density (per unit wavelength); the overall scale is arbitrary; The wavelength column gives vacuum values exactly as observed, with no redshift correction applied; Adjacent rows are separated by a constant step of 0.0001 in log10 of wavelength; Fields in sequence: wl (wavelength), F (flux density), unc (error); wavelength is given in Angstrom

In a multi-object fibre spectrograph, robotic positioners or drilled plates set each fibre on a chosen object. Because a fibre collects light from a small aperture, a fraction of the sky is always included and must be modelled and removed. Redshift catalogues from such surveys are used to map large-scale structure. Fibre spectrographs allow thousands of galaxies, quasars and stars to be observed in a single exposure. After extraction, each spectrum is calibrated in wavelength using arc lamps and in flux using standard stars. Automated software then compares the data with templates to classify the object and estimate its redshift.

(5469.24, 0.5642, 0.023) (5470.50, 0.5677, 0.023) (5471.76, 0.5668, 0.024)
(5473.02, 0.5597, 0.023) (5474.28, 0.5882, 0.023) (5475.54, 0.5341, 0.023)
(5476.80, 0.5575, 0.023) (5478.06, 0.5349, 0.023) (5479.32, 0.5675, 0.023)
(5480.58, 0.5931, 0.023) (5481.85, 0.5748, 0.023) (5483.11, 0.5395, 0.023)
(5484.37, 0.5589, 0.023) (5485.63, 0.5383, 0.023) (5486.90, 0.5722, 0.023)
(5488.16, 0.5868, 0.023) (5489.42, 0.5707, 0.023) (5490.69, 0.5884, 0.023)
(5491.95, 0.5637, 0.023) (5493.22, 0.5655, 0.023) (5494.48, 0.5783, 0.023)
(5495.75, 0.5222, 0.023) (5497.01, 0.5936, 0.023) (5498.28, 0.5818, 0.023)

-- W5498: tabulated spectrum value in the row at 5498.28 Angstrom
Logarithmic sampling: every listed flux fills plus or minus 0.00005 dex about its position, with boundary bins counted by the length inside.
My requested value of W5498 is 0.5818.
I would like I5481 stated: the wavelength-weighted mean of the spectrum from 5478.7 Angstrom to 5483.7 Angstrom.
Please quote 0.569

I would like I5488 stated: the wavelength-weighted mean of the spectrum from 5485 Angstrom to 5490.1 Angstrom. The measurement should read 0.567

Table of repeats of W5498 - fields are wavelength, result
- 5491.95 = 0.5637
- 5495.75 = 0.5222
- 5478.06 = 0.5349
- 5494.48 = 0.5783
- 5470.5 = 0.5677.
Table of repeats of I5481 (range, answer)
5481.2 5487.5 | 0.556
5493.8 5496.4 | 0.552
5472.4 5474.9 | 0.574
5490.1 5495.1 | 0.574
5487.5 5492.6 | 0.577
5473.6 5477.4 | 0.56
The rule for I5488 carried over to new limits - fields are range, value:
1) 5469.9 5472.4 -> 0.567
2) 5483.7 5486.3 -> 0.549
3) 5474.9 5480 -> 0.55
